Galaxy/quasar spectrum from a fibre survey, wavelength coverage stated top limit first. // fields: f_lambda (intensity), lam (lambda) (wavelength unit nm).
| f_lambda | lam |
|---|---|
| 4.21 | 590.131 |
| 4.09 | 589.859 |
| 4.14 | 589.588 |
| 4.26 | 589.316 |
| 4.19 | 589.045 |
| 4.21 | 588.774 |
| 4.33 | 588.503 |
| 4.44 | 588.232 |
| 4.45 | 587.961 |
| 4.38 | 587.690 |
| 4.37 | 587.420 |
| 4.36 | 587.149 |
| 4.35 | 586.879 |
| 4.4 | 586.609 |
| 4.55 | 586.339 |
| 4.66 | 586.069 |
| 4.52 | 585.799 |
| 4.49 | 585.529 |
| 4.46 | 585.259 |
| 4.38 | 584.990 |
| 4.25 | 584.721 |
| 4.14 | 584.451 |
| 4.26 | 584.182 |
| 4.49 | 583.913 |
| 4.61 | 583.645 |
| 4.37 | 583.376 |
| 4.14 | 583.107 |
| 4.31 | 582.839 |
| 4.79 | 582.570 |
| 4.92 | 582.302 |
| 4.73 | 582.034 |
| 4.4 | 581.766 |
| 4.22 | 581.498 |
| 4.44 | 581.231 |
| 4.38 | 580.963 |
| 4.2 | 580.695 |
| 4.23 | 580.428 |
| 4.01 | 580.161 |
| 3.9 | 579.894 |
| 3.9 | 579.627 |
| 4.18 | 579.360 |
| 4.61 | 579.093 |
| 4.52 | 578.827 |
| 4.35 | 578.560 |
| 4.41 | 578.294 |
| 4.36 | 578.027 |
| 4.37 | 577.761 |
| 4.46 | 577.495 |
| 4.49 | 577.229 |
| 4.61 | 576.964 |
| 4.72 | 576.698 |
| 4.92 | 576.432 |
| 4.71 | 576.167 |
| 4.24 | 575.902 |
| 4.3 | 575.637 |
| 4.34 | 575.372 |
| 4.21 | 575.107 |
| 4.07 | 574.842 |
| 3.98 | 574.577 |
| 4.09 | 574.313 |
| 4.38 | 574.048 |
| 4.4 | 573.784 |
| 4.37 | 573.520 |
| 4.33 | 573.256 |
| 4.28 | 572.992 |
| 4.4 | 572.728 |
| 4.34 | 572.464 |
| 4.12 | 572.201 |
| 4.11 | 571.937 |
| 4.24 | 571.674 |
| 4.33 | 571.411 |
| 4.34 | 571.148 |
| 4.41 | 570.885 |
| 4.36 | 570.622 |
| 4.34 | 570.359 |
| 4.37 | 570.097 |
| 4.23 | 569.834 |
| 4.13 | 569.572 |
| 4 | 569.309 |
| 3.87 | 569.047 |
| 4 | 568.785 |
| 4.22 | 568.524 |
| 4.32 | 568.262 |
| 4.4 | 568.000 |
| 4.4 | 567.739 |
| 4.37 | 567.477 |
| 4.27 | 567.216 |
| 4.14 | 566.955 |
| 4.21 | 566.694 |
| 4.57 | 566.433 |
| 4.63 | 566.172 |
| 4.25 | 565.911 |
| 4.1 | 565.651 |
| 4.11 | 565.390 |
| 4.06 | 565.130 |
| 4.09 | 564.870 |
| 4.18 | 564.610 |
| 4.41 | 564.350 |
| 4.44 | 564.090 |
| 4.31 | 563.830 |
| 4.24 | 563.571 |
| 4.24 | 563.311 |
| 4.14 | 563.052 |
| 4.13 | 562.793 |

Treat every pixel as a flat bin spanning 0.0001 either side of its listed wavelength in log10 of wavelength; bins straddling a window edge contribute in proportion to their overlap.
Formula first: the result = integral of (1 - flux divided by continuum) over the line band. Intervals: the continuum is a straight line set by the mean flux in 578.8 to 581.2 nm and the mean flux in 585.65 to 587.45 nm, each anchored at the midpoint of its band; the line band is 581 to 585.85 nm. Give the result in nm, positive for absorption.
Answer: -0.11 nm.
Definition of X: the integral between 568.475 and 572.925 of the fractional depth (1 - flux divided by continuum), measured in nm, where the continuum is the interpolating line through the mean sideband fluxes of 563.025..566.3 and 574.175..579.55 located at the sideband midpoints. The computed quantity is 0.10 nm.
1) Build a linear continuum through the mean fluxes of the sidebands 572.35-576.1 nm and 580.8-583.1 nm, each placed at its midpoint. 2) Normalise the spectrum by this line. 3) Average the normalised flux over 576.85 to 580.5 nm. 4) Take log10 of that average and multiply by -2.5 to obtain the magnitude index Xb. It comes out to 0.02 mag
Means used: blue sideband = 4.27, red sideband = 4.5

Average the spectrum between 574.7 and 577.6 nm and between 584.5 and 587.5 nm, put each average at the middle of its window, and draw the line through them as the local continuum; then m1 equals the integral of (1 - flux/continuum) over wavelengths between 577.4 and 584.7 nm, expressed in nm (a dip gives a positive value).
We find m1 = 0.14 nm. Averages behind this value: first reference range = 4.46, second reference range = 4.43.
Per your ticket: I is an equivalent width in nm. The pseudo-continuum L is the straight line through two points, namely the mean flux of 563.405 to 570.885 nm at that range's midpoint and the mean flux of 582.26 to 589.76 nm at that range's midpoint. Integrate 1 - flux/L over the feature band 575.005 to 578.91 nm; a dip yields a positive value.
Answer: -0.13 nm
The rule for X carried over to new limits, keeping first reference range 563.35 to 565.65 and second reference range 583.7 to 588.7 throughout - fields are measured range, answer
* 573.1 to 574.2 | -0.016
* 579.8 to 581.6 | 0.064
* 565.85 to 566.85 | -0.043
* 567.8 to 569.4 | 0.040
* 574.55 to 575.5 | 0.032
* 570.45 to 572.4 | 0.002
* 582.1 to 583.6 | -0.050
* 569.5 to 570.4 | 0.000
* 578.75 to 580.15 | 0.051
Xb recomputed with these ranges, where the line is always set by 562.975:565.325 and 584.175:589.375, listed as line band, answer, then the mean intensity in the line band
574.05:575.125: 0.050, 4.11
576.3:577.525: -0.082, 4.65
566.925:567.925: -0.016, 4.32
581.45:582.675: -0.070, 4.64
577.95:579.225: -0.032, 4.45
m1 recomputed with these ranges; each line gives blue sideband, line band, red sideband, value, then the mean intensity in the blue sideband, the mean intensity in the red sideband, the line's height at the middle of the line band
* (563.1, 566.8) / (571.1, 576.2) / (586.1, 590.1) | 0.03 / 4.27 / 4.33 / 4.29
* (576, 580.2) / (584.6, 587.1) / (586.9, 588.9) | -0.04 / 4.41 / 4.36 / 4.37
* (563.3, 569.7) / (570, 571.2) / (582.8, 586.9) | -0.03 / 4.24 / 4.4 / 4.27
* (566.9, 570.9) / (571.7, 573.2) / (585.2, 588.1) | 0.01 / 4.24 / 4.45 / 4.28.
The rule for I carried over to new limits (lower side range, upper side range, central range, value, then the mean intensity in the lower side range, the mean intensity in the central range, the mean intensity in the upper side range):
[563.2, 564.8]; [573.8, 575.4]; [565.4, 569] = -0.02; 4.3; 4.28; 4.18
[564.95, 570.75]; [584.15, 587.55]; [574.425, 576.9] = -0.05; 4.24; 4.39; 4.4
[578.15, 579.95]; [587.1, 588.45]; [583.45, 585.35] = -0.01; 4.28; 4.37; 4.4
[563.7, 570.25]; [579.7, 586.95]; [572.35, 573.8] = -0.02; 4.24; 4.35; 4.39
